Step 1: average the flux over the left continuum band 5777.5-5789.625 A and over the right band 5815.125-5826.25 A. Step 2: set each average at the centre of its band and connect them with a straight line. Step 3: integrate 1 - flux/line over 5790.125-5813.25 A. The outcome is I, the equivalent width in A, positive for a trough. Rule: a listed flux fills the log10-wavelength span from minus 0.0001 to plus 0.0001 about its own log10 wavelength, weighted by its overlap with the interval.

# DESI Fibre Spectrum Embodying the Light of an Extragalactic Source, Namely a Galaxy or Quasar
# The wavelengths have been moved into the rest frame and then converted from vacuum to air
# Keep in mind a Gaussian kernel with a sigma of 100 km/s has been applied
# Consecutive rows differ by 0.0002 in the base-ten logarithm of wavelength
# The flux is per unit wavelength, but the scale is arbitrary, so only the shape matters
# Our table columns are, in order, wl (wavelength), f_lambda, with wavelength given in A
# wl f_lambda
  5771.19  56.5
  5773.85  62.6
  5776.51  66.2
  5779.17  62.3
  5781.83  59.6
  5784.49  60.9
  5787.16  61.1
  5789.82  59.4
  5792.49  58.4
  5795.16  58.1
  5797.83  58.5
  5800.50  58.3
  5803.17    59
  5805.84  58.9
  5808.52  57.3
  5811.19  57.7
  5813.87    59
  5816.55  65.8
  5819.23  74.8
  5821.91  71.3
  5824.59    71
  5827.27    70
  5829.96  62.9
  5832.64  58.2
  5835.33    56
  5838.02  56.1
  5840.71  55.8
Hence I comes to 2.6 A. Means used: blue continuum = 61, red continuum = 70.6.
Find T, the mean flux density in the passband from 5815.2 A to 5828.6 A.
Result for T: 70.6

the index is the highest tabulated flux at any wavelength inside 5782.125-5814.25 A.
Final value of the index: 61.1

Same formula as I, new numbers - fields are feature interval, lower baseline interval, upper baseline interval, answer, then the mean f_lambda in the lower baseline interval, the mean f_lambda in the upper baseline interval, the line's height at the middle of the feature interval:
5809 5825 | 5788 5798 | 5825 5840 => -1.5 A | 58.7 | 61.1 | 60.1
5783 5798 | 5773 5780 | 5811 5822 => 1.2 A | 63.9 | 65.9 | 64.6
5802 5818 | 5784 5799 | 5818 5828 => 1.7 A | 59.3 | 71.9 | 66.7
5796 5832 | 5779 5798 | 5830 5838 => -2.8 A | 59.7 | 57.9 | 58.7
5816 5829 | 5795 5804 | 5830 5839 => -2.8 A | 58.5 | 57.7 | 58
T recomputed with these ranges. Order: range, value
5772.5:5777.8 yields 64.3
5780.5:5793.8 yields 59.9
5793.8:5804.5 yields 58.5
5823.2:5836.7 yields 63.6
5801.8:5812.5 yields 58.3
